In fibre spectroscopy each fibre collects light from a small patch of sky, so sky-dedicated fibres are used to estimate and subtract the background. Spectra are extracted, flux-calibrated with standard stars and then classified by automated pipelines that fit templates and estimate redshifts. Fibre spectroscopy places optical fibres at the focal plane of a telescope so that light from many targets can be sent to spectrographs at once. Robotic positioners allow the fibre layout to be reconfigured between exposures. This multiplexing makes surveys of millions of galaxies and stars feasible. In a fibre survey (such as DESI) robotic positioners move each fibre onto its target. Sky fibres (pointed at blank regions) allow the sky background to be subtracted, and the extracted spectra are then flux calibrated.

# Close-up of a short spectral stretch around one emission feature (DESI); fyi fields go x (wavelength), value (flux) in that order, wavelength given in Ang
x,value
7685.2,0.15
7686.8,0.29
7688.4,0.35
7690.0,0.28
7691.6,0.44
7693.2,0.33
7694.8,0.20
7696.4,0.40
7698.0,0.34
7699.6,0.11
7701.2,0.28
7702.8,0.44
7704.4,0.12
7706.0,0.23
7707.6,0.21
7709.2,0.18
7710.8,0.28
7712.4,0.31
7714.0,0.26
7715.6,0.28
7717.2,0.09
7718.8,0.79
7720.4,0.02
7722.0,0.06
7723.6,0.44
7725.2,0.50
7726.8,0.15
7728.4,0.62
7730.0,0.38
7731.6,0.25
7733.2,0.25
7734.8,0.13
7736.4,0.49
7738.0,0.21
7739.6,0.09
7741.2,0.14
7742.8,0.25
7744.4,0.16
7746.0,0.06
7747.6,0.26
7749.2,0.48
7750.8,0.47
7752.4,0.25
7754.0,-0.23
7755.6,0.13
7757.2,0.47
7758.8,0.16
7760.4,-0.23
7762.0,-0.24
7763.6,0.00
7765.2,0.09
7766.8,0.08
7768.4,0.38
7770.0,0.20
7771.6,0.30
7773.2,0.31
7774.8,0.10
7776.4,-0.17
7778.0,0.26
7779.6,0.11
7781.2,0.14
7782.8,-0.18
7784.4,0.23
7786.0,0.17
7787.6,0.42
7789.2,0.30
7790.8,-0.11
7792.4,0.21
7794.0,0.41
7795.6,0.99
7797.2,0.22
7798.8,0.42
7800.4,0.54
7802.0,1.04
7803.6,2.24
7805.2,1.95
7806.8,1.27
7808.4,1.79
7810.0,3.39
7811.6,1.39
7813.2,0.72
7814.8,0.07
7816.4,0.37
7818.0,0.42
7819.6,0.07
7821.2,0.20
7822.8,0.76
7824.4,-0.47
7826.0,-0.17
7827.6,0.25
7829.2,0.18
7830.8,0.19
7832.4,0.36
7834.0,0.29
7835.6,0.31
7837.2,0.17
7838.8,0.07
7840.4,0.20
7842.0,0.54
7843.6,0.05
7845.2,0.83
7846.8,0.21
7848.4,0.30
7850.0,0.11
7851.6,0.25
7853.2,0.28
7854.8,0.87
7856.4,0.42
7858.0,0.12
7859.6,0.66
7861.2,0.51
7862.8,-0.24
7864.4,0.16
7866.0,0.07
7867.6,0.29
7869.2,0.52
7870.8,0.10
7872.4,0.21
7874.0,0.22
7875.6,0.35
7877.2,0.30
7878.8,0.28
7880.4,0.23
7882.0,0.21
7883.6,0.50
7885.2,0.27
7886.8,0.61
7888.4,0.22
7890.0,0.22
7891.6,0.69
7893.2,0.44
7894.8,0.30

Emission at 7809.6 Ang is [O II]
